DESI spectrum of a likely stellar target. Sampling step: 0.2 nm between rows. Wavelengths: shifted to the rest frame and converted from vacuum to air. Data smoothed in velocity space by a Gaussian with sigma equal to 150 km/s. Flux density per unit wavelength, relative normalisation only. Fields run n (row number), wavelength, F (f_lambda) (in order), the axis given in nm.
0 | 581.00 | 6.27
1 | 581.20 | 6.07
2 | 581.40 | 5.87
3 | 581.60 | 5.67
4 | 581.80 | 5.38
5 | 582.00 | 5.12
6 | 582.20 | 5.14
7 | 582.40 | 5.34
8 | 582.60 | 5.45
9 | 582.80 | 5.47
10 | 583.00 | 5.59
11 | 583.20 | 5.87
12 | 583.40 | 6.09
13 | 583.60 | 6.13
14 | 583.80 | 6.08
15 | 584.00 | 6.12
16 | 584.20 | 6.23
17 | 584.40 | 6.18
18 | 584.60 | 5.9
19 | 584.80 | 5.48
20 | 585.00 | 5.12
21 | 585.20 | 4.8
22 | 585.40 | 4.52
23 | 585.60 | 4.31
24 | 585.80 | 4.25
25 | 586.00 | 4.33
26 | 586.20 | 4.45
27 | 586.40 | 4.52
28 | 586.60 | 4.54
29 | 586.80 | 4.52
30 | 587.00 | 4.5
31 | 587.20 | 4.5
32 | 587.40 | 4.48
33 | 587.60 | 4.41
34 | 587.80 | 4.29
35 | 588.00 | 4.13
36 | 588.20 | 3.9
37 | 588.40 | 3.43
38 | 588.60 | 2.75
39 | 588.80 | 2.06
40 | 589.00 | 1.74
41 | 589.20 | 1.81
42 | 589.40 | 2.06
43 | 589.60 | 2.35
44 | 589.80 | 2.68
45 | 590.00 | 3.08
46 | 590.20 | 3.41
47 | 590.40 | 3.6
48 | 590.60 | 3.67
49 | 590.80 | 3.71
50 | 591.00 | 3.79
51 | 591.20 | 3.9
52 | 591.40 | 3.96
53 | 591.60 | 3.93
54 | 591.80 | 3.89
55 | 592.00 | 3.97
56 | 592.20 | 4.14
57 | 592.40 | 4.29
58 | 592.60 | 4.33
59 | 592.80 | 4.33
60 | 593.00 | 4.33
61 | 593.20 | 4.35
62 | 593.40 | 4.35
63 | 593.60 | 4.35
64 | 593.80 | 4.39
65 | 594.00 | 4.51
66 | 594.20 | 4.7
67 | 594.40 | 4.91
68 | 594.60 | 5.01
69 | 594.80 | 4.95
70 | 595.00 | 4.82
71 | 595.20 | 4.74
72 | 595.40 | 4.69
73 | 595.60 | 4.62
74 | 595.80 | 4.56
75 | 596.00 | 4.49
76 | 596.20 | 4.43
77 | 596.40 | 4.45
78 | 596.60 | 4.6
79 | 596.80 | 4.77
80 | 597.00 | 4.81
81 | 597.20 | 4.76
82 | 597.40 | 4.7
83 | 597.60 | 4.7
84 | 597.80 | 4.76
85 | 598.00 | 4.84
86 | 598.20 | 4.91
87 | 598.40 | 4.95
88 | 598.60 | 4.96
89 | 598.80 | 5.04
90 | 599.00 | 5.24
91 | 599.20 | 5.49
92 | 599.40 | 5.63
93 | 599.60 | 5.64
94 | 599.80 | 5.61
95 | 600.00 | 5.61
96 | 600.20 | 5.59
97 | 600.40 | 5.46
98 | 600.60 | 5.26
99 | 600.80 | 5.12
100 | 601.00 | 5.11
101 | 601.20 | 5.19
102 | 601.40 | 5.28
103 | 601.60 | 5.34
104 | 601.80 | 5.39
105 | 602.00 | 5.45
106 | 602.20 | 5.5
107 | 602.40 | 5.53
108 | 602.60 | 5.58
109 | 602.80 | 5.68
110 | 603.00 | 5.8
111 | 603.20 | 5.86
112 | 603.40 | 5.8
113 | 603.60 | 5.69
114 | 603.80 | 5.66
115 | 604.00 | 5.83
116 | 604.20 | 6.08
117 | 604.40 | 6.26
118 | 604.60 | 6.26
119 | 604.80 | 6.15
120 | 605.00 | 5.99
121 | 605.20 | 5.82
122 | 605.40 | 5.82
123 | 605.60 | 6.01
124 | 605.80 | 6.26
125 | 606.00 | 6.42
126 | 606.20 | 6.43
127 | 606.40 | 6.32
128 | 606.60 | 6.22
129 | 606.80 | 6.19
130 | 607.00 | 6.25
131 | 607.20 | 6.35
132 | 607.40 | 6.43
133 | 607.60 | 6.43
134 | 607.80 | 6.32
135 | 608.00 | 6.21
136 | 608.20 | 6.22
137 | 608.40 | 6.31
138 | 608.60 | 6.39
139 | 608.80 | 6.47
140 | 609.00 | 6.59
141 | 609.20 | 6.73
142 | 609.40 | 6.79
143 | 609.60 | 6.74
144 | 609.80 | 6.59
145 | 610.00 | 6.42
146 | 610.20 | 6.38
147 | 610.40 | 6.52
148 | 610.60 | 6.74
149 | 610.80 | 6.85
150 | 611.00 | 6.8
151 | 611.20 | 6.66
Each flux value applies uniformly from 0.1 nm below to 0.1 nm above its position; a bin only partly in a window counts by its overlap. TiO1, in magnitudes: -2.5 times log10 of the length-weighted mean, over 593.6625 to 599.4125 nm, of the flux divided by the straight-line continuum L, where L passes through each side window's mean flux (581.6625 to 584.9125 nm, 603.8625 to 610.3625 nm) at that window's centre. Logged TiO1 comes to 0.25 mag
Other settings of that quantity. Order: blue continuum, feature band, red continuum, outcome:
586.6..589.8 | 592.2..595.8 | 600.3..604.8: -0.06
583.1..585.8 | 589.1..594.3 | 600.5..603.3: 0.41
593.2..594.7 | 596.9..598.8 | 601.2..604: 0.04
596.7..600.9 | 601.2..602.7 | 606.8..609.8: 0.03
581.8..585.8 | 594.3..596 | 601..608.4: 0.20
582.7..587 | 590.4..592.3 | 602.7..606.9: 0.38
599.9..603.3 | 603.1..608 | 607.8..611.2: -0.02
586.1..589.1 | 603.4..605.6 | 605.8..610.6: 0.00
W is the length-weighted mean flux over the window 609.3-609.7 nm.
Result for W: 6.76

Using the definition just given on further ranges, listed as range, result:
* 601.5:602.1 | 5.39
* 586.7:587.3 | 4.51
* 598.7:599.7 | 5.41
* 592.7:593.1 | 4.33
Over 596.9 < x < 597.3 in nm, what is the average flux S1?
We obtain 4.79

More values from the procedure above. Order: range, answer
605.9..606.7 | 6.35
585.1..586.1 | 4.44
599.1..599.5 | 5.56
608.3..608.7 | 6.35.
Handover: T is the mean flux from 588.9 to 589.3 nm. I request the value 1.78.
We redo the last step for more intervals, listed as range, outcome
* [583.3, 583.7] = 6.11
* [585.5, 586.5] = 4.37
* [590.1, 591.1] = 3.64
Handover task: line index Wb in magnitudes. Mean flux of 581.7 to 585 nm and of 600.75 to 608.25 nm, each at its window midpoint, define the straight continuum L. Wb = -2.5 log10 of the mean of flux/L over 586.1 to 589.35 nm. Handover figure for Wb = 0.47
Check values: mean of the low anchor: 5.7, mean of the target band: 3.73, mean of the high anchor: 5.9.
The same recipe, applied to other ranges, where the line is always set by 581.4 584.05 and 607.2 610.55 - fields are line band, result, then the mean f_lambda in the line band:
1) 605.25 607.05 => 0.03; 6.2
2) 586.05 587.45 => 0.27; 4.5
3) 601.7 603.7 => 0.12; 5.63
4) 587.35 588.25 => 0.34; 4.25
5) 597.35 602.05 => 0.18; 5.22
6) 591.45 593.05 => 0.39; 4.14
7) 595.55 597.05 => 0.31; 4.58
